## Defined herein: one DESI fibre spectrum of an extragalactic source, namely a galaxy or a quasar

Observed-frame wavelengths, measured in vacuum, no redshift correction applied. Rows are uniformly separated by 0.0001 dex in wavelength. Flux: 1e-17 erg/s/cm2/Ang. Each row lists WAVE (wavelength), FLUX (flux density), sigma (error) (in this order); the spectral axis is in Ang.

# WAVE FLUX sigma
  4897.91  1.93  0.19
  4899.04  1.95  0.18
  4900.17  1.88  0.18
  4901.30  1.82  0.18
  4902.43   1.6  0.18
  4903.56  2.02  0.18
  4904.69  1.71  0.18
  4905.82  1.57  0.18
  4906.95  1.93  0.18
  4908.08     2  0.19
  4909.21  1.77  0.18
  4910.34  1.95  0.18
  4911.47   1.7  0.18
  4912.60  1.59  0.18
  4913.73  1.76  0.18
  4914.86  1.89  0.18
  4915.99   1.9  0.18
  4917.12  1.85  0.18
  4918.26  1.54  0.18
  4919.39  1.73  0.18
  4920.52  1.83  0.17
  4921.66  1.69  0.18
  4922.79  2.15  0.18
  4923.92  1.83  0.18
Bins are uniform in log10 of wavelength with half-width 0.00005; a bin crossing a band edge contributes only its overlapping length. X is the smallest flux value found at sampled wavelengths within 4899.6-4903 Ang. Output 1.6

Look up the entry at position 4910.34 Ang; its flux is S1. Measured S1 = 1.95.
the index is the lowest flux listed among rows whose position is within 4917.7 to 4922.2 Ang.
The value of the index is 1.54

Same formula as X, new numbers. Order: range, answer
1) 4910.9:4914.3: 1.59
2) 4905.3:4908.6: 1.57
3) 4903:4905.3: 1.71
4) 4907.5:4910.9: 1.77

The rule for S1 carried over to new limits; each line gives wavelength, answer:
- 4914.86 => 1.89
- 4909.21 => 1.77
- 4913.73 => 1.76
